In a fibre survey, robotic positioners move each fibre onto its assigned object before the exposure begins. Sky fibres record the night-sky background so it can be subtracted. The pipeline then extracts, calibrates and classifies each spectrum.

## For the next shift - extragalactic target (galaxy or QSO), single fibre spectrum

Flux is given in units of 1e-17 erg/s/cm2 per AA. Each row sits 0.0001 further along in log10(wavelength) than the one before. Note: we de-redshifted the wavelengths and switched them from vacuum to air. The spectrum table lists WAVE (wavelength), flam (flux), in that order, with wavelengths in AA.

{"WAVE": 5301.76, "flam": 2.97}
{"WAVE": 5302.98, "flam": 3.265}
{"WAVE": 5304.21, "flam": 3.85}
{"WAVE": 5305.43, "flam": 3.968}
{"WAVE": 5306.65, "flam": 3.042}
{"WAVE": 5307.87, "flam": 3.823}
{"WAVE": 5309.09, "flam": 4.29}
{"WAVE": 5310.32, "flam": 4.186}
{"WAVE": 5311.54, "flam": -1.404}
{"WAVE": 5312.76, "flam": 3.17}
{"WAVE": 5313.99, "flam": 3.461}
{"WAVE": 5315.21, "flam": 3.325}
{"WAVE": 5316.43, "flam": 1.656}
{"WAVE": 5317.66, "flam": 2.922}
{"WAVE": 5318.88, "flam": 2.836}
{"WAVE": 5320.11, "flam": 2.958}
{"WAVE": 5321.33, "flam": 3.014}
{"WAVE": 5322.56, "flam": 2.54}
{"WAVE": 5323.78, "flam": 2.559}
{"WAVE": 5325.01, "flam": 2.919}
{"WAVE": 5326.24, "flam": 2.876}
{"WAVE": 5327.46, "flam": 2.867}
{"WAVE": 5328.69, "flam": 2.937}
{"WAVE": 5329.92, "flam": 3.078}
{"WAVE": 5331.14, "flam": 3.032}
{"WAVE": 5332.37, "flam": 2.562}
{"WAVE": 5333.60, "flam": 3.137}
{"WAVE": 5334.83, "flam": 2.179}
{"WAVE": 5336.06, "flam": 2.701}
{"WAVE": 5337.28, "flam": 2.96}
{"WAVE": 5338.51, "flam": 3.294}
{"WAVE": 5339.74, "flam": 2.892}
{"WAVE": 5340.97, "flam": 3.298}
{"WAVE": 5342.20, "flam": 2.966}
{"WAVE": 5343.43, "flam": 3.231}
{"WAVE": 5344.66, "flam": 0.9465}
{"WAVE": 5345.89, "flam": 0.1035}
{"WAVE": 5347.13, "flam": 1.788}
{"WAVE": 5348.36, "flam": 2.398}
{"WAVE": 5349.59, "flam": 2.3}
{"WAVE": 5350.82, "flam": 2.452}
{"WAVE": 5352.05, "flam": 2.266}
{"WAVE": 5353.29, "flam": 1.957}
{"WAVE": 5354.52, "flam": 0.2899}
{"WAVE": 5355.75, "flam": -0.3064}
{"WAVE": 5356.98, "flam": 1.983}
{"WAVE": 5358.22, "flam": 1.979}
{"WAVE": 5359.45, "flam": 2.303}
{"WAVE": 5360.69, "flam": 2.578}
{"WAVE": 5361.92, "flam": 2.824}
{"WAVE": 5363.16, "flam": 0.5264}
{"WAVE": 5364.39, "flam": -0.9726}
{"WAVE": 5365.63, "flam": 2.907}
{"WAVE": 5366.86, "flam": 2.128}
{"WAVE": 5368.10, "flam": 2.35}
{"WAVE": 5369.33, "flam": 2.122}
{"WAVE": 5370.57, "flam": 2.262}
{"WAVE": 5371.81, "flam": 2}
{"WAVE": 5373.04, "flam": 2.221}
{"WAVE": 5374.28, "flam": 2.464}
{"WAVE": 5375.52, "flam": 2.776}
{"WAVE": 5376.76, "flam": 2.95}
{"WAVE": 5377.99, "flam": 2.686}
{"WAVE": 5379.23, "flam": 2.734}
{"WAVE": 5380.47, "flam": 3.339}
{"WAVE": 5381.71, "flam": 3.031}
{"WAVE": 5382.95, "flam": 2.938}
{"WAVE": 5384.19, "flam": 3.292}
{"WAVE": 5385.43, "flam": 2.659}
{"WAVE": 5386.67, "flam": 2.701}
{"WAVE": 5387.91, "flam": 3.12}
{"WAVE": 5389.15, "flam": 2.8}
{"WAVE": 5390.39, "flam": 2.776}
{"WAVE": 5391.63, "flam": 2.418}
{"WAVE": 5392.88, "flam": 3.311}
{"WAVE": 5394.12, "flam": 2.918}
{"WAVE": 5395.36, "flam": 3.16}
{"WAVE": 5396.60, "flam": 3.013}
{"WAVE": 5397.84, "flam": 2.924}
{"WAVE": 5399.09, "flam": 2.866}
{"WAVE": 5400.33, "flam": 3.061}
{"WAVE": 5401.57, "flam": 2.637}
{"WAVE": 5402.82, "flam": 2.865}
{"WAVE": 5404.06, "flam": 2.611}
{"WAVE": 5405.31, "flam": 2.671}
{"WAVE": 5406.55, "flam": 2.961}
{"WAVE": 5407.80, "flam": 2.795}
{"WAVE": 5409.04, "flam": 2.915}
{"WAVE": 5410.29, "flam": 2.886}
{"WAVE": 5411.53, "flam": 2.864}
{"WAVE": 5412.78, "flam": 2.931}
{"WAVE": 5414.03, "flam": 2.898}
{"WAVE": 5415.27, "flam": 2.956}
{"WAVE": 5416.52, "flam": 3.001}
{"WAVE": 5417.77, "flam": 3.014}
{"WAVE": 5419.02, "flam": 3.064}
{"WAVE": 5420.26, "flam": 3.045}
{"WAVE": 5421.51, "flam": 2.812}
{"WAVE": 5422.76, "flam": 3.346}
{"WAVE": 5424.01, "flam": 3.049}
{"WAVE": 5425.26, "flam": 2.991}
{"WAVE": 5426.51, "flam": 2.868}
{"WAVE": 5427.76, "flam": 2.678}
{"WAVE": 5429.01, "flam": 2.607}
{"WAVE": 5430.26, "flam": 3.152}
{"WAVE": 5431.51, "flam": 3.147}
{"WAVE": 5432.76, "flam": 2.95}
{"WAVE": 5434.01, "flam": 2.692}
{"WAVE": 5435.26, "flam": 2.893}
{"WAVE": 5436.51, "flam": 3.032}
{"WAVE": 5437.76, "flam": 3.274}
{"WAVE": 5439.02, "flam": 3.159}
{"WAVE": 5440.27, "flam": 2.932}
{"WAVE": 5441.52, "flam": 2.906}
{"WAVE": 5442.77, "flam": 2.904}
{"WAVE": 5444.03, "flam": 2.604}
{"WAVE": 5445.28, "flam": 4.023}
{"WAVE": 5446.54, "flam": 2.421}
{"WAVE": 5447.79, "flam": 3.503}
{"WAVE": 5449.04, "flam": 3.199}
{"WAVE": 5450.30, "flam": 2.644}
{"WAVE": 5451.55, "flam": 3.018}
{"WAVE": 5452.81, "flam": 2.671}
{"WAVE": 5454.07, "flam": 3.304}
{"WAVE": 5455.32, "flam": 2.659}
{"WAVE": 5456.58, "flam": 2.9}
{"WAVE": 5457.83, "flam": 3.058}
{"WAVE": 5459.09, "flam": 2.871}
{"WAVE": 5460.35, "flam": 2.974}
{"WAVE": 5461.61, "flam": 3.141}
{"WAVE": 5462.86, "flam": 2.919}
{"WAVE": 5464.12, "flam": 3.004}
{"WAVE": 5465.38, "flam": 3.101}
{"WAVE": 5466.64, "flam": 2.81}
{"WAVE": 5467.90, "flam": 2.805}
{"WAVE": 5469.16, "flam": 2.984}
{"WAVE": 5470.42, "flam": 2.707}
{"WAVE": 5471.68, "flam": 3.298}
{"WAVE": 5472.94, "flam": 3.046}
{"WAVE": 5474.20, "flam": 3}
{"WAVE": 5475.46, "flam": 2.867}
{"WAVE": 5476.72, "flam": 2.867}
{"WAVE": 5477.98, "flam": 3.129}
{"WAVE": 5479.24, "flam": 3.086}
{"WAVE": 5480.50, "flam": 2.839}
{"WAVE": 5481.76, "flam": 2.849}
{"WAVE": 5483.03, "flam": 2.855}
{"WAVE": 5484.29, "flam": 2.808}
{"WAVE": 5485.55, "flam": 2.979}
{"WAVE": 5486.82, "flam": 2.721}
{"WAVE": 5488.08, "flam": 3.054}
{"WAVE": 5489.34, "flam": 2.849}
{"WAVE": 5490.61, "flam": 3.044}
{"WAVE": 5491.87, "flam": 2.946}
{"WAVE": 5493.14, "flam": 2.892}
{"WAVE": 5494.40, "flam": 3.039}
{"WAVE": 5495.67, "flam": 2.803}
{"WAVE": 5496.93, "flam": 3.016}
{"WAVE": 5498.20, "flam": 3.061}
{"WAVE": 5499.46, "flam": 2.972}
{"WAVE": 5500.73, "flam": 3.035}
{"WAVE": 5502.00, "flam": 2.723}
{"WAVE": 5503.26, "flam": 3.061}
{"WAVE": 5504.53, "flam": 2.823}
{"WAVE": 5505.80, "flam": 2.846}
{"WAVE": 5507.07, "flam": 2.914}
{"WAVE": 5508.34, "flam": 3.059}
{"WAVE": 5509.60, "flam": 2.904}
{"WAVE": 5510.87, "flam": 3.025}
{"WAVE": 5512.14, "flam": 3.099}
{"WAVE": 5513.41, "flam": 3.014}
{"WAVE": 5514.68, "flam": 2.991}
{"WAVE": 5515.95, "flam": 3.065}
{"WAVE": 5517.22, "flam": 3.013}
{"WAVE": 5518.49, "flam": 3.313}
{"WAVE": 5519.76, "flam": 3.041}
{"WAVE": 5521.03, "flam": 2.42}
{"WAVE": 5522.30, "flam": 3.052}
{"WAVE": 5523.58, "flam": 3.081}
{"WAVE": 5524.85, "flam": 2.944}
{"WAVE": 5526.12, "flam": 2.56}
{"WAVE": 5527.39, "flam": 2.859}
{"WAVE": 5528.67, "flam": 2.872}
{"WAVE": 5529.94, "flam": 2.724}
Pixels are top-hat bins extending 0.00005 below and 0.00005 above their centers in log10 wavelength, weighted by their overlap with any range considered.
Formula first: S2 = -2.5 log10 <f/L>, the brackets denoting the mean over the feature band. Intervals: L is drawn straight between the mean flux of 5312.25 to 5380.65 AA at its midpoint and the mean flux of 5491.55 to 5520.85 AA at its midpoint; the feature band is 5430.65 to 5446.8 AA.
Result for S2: -0.11 mag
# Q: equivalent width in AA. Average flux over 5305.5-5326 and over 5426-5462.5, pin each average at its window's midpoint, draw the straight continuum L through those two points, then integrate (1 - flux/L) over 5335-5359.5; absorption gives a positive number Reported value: 6.80 AA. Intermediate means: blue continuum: 2.86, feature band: 2.09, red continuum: 2.97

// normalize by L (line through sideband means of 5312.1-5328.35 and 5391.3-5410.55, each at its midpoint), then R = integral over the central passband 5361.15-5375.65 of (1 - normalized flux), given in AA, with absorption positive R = 4.7 AA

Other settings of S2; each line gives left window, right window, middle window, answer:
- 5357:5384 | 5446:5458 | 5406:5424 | -0.122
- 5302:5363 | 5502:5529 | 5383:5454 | -0.076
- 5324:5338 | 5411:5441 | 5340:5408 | 0.211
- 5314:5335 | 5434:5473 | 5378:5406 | 0.004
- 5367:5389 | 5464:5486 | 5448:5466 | -0.029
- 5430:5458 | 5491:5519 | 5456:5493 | 0.016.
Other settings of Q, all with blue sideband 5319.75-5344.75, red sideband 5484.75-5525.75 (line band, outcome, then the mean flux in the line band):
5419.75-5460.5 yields -0.86 AA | 2.98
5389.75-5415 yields 0.14 AA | 2.88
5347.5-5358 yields 4.32 AA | 1.68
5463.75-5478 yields -0.12 AA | 2.96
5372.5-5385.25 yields 0.16 AA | 2.84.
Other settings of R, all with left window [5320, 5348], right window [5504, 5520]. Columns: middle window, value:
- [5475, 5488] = 0.2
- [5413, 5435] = -1.0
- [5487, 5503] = 0.1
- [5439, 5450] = -0.7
